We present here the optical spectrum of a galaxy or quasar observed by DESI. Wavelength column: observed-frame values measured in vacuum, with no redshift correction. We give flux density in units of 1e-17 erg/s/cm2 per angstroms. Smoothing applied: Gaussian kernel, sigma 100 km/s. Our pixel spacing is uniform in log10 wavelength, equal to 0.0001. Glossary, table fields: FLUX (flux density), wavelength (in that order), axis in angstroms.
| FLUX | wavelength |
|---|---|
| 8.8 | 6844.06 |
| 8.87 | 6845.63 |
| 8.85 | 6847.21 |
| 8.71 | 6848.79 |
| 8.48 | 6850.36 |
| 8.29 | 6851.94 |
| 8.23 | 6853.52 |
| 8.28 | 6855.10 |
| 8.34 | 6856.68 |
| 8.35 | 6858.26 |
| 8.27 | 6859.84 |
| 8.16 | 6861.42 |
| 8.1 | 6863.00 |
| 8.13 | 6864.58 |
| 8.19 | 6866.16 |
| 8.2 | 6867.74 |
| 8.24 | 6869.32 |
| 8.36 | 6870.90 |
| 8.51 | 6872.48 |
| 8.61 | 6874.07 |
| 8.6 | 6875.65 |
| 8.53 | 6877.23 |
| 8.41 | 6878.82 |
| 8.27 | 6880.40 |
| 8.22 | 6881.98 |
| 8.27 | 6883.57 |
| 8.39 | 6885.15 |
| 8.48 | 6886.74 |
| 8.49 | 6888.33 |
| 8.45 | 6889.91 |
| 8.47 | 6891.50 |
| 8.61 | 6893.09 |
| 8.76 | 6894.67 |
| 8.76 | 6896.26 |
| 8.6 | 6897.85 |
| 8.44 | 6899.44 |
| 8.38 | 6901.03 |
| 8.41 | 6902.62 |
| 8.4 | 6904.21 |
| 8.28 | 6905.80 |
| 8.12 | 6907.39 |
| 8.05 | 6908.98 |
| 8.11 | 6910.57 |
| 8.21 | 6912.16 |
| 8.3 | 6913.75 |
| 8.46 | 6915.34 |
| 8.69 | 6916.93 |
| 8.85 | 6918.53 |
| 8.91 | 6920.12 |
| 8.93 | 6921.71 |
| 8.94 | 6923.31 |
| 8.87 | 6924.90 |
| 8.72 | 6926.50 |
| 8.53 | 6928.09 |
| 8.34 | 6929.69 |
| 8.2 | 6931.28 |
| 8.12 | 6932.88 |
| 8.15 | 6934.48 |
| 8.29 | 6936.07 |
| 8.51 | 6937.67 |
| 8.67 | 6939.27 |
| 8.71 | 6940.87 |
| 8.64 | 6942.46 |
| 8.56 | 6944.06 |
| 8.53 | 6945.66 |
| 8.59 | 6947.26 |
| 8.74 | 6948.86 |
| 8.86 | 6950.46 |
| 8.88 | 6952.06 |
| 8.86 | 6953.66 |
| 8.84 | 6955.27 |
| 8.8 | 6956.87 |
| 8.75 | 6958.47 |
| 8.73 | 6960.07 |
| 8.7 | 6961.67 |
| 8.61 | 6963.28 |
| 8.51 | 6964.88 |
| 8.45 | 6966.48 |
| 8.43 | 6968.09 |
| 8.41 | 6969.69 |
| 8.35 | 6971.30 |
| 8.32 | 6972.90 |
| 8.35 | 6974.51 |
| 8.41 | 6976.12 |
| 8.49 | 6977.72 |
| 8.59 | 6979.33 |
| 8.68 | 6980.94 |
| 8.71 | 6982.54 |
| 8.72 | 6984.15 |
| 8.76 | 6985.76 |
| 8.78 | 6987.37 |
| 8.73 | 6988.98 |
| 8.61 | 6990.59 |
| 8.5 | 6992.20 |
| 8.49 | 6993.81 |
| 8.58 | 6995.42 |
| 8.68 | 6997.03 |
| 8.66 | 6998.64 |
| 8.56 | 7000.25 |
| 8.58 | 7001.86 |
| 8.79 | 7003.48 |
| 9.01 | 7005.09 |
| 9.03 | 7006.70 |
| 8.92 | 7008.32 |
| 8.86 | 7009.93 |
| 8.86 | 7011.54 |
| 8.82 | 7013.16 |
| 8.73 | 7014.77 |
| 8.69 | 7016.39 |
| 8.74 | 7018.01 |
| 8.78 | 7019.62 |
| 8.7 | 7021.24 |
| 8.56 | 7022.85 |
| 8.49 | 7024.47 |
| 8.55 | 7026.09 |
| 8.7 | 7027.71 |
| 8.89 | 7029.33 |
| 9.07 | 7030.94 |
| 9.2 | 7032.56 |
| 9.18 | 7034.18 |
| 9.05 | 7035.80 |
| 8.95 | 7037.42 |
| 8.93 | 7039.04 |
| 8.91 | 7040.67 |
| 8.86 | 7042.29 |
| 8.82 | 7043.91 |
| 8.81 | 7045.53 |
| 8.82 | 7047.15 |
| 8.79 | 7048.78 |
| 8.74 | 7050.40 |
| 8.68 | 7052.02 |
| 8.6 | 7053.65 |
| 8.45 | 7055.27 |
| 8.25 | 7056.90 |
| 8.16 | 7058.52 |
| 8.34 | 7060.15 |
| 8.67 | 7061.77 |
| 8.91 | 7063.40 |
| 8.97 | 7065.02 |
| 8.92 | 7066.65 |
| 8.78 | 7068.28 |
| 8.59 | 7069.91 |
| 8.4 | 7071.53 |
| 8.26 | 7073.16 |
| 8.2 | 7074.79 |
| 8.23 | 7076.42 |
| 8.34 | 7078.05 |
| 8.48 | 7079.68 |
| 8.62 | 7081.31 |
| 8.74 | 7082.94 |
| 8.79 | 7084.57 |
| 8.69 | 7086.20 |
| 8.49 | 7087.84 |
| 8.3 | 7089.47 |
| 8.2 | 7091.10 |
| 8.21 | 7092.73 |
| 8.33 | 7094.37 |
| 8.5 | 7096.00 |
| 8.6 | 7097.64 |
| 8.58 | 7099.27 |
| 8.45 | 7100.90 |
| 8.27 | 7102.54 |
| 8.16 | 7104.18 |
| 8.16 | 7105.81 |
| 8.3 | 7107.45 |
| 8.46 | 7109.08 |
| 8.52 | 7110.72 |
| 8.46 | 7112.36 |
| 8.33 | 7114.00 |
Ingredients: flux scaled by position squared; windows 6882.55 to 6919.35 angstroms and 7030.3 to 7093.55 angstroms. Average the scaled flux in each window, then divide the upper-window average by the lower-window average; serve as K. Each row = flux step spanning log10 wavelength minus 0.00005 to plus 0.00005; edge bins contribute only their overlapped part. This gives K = 1.07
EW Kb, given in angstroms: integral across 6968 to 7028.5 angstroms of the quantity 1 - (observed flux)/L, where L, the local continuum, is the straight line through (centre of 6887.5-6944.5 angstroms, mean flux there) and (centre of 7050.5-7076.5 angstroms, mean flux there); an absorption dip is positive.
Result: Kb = -0.9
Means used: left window 8.5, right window 8.54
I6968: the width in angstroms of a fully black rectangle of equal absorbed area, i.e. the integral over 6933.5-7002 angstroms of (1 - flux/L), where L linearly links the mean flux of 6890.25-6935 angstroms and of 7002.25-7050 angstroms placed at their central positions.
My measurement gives 0.5 angstroms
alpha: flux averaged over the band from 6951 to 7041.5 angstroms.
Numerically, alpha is 8.71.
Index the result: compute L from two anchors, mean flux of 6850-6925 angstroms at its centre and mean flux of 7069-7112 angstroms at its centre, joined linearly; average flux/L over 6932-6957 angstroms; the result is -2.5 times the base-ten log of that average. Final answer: -0.02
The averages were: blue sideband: 8.42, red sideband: 8.42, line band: 8.6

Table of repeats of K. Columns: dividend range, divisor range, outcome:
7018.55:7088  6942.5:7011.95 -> 1.03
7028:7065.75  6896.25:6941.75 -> 1.07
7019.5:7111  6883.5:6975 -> 1.05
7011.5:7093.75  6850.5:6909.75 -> 1.09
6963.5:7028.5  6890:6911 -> 1.05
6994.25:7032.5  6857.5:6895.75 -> 1.09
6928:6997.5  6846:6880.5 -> 1.05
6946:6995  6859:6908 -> 1.05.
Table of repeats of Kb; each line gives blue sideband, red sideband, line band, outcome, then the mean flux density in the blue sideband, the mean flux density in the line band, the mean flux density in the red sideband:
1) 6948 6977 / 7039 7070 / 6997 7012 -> -0.26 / 8.61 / 8.8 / 8.69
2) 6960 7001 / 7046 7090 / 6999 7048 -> -1.49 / 8.57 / 8.83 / 8.57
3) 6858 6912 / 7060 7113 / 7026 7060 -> -1.28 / 8.37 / 8.78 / 8.48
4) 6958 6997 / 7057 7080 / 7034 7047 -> -0.60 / 8.57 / 8.92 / 8.51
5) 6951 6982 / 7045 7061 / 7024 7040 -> -0.64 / 8.59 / 8.91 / 8.56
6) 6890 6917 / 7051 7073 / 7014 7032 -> -0.38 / 8.41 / 8.72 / 8.59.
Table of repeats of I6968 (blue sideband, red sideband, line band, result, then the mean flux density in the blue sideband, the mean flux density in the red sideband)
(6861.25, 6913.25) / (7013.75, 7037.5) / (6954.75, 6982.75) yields 0.3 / 8.37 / 8.82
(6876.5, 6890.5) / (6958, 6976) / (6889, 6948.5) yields -0.5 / 8.39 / 8.5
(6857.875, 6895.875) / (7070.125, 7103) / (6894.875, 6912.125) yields 0.1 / 8.38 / 8.44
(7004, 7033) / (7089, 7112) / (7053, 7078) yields 0.1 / 8.81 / 8.36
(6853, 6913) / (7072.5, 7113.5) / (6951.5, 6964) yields -0.6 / 8.36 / 8.41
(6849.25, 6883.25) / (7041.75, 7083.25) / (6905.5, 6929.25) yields -0.4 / 8.33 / 8.59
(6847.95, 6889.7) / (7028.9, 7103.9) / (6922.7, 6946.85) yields -0.2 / 8.35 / 8.63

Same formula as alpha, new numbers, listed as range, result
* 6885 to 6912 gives 8.42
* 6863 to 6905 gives 8.42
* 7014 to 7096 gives 8.65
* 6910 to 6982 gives 8.57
